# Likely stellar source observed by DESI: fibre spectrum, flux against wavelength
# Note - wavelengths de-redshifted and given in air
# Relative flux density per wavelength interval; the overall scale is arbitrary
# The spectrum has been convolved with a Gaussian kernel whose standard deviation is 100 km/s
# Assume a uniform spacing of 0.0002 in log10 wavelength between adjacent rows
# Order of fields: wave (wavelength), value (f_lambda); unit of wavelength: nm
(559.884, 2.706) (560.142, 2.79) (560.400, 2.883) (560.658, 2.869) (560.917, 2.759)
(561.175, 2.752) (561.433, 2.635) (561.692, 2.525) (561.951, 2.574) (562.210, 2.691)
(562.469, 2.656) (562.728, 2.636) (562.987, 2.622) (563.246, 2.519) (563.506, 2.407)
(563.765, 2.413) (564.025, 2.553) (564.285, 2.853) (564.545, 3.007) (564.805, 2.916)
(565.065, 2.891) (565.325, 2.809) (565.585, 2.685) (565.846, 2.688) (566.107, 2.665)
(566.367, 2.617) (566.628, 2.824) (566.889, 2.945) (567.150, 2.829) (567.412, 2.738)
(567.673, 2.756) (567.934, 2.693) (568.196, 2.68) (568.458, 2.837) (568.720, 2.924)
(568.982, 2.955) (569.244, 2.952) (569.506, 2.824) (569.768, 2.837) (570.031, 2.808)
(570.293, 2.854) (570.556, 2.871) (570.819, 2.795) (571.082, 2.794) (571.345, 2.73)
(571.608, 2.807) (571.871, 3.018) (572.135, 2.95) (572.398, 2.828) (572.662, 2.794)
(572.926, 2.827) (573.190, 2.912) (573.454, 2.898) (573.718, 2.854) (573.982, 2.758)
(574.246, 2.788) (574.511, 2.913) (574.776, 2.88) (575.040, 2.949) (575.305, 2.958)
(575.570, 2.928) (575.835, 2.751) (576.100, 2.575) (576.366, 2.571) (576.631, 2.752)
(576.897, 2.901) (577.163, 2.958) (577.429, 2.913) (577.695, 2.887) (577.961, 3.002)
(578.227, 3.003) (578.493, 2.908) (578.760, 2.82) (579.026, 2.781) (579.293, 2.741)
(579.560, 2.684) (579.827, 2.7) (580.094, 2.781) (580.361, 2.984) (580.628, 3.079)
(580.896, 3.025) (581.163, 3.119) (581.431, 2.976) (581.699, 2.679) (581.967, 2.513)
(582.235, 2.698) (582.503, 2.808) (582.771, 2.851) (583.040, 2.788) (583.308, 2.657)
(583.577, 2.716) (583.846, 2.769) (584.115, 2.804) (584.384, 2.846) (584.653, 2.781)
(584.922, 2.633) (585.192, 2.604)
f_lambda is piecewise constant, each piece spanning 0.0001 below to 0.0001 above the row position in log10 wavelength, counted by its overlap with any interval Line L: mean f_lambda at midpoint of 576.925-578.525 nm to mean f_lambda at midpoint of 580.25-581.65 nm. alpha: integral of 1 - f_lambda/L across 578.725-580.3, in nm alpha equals 0.12 nm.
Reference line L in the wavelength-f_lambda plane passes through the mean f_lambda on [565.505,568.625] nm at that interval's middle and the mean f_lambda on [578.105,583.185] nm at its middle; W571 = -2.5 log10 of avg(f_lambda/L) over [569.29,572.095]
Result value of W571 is -0.026 mag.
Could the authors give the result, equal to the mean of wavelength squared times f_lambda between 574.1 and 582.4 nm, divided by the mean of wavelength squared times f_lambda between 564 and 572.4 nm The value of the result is 1.05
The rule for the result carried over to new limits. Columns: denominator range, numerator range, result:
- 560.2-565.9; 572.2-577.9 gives 1.10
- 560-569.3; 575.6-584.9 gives 1.09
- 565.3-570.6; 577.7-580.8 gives 1.06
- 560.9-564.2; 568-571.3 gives 1.12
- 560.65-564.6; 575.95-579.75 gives 1.13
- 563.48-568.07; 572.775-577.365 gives 1.07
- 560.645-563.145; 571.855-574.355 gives 1.12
